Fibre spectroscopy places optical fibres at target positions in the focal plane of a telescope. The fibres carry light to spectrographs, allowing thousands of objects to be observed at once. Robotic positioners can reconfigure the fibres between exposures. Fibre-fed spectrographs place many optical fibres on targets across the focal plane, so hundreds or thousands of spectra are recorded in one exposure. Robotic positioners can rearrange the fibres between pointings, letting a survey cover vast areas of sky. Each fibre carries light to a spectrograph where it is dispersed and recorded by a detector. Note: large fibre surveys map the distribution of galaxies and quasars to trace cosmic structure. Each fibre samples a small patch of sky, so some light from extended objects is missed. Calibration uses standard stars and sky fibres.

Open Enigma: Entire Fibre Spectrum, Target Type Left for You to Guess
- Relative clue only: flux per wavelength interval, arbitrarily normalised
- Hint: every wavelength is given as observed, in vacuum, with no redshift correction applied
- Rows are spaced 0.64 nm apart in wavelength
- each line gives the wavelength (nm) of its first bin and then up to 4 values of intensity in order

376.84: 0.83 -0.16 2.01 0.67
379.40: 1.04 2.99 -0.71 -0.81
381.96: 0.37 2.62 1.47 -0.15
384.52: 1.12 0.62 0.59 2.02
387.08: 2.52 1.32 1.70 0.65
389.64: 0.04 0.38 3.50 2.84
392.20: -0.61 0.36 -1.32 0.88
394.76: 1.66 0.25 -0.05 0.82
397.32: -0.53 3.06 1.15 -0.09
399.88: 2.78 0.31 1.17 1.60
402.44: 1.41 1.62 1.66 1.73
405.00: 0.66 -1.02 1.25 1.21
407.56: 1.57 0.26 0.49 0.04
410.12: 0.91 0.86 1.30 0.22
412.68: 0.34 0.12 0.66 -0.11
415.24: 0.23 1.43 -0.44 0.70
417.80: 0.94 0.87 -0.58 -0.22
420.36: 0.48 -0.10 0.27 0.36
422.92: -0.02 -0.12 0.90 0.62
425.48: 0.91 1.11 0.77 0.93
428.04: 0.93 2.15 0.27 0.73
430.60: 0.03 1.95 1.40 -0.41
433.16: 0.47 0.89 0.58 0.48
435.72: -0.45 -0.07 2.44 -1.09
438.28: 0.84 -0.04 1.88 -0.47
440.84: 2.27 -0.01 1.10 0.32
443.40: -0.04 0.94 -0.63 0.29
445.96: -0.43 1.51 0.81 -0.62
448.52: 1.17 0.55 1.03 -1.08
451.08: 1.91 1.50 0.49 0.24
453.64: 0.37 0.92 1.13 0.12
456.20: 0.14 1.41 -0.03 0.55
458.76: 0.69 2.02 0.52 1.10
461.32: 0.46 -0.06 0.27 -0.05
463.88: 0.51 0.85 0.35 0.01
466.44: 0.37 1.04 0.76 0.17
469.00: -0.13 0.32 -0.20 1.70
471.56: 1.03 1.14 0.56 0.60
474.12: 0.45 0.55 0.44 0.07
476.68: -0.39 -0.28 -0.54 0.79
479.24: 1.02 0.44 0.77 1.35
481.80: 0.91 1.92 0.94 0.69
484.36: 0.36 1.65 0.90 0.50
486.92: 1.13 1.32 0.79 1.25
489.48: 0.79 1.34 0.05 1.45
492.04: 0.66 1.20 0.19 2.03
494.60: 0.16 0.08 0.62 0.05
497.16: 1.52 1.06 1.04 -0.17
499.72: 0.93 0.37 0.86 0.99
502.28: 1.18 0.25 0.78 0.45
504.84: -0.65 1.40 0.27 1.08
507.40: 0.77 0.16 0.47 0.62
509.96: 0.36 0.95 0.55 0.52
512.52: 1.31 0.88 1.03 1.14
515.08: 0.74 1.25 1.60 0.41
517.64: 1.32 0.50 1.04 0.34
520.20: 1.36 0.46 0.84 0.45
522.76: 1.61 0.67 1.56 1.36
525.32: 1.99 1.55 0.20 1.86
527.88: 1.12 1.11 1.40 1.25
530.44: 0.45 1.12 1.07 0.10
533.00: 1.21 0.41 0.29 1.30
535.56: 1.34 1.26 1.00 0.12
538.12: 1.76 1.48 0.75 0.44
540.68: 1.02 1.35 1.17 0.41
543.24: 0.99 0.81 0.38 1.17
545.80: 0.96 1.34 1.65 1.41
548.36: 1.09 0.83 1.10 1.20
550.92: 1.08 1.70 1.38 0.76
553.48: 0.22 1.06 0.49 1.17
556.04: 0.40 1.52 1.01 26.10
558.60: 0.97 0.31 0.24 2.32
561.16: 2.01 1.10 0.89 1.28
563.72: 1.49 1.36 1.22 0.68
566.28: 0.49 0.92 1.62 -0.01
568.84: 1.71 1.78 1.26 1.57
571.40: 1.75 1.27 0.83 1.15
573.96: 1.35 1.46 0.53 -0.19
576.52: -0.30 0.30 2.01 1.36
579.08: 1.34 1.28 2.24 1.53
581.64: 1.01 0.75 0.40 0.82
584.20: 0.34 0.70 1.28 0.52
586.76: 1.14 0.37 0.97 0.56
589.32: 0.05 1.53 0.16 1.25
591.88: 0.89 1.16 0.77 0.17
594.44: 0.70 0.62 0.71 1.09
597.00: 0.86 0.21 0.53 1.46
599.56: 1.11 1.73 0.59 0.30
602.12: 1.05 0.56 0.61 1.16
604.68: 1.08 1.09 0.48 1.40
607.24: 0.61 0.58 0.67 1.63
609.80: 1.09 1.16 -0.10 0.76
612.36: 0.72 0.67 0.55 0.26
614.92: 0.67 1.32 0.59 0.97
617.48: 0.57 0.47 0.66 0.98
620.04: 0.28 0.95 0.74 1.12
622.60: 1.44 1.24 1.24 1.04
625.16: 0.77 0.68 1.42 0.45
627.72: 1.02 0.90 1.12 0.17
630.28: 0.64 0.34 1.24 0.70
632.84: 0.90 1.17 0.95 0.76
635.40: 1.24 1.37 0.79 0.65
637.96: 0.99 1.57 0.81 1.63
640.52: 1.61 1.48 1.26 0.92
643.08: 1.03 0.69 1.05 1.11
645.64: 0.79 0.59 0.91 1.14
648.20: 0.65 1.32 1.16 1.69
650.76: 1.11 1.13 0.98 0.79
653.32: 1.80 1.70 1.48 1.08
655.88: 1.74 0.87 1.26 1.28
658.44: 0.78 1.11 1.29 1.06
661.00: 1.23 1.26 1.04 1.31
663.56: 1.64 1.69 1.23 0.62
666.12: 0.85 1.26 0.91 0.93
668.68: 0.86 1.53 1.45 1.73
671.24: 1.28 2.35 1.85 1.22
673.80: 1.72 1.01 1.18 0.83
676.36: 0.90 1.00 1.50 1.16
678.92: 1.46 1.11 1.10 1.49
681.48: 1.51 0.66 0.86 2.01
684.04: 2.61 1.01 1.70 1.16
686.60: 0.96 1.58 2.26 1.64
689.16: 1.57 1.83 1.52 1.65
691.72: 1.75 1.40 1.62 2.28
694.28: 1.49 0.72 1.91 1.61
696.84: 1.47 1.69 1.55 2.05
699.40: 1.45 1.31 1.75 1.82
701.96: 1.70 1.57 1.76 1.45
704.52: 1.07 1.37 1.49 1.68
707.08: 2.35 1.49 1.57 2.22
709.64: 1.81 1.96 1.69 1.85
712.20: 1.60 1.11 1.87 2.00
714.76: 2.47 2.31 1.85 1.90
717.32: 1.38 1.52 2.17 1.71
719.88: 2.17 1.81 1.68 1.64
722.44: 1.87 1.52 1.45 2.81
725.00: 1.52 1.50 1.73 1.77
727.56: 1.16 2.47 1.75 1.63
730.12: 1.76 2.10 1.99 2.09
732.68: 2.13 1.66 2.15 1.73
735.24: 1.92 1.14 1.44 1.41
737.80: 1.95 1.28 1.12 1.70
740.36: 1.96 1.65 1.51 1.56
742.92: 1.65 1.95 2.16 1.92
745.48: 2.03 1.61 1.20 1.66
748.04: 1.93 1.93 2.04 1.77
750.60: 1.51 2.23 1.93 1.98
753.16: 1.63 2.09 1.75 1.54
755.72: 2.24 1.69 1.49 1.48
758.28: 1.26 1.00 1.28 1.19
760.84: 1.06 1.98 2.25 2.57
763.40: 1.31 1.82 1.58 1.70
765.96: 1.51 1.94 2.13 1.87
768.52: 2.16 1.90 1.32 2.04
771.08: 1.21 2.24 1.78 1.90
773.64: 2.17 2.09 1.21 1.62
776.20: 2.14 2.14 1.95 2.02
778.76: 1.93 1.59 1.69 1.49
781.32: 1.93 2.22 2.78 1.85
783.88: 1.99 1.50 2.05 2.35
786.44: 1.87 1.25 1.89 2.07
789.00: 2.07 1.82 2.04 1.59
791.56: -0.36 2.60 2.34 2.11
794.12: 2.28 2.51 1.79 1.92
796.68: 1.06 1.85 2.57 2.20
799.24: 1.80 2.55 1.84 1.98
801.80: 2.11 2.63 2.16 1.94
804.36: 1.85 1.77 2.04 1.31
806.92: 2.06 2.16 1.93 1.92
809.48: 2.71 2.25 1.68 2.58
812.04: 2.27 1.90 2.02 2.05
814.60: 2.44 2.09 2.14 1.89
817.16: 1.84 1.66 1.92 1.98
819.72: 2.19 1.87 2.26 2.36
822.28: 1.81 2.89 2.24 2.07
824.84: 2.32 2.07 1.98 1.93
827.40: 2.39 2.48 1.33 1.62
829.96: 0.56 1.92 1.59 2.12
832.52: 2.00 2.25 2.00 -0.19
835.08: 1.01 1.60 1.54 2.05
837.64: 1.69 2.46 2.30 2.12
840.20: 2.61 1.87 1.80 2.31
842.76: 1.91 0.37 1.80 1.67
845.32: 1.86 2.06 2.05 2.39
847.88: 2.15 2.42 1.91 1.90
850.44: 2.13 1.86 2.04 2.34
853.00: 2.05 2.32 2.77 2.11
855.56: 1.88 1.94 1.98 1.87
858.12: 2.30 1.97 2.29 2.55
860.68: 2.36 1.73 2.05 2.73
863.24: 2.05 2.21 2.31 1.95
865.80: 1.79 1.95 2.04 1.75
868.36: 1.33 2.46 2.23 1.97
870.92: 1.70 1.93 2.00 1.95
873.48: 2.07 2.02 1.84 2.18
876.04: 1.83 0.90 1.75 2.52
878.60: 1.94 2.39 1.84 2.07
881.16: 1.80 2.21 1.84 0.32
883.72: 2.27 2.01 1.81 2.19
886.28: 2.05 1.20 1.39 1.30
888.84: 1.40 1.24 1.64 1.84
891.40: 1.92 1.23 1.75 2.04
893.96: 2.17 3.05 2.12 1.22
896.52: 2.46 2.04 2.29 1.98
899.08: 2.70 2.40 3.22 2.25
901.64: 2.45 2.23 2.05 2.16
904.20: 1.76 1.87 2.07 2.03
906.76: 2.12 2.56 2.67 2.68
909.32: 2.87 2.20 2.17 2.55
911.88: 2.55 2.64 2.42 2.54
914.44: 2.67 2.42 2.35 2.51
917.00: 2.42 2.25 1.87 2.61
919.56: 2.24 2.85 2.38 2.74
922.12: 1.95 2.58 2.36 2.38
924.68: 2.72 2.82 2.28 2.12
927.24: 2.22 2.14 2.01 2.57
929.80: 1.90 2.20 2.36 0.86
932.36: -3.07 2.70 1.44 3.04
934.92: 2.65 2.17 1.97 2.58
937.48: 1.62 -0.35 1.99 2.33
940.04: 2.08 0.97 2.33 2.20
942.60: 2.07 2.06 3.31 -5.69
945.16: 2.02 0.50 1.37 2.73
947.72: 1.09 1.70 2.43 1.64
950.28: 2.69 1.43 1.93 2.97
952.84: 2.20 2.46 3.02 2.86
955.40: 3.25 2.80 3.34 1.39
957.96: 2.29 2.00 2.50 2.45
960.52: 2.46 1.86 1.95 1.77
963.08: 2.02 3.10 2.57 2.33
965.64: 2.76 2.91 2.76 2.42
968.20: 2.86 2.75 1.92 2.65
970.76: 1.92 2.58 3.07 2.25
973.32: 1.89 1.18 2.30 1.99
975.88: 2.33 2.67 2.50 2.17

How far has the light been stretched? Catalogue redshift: 0.72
